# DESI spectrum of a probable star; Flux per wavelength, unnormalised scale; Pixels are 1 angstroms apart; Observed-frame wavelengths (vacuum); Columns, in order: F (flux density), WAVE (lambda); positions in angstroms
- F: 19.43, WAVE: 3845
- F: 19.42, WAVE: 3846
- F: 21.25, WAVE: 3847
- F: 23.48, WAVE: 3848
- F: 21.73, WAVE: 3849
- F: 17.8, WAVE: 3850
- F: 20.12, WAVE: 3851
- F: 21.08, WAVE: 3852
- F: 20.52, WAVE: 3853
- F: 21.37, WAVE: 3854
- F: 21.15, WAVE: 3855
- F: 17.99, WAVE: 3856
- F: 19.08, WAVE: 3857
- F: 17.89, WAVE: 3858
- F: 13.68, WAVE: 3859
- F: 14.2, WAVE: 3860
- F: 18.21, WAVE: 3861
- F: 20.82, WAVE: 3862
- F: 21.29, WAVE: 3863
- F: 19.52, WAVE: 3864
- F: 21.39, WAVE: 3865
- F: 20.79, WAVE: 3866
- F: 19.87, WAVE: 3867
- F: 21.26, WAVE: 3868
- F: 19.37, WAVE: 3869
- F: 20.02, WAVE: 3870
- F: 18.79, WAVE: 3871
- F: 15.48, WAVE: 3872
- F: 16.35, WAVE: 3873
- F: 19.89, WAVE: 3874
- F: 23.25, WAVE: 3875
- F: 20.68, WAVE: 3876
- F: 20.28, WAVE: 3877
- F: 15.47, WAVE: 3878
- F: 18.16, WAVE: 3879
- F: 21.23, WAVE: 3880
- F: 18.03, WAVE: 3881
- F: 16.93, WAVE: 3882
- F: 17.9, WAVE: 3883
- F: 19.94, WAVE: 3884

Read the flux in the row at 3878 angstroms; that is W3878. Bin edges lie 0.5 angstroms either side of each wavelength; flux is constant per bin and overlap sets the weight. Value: 15.47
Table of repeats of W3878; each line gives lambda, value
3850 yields 17.8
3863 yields 21.29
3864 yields 19.52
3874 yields 19.89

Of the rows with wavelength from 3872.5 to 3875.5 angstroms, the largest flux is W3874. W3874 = 23.25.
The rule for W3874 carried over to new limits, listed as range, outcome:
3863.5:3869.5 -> 21.39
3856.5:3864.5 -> 21.29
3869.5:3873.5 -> 20.02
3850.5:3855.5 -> 21.37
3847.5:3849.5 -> 23.48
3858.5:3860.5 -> 14.2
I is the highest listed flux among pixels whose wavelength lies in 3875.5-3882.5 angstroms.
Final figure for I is 21.23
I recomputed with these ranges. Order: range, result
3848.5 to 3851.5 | 21.73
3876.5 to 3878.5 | 20.28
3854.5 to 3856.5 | 21.15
